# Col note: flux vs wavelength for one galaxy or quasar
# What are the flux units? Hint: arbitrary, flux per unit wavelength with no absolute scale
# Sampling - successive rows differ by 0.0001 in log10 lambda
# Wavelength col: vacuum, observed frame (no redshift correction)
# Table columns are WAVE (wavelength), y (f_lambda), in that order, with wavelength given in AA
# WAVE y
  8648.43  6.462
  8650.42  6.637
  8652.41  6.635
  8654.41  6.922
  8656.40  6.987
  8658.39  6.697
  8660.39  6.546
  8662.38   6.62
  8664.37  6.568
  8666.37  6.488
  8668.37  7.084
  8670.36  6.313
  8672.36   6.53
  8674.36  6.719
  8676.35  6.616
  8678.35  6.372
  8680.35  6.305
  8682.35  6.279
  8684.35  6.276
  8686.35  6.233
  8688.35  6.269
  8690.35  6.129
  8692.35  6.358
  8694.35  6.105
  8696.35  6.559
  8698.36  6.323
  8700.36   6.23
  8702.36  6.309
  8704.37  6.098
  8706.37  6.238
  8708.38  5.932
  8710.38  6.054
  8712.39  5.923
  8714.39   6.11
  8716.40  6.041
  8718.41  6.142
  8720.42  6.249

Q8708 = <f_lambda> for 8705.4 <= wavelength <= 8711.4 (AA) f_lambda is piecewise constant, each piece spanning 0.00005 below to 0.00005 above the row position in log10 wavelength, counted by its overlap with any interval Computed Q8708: 6.07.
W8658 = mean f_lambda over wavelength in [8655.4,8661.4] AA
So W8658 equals 6.75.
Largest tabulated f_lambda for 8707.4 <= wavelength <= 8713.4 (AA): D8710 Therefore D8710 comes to 6.054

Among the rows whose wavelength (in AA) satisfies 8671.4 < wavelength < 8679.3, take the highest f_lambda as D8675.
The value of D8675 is 6.719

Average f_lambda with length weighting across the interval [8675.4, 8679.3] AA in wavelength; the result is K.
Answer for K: 6.49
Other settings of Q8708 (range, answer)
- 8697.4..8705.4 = 6.24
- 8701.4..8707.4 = 6.21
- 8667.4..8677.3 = 6.66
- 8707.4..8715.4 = 6.01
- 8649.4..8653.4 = 6.64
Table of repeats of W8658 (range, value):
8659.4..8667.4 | 6.56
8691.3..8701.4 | 6.32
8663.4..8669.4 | 6.71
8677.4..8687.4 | 6.29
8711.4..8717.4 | 6.03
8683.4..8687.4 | 6.25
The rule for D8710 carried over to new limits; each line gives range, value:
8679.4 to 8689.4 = 6.305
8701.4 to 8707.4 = 6.309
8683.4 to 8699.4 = 6.559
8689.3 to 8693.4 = 6.358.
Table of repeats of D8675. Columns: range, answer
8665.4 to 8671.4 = 7.084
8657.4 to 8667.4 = 6.697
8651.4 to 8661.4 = 6.987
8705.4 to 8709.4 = 6.238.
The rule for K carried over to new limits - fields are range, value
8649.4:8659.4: 6.77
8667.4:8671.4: 6.7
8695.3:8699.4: 6.43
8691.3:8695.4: 6.24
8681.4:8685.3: 6.28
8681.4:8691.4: 6.24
